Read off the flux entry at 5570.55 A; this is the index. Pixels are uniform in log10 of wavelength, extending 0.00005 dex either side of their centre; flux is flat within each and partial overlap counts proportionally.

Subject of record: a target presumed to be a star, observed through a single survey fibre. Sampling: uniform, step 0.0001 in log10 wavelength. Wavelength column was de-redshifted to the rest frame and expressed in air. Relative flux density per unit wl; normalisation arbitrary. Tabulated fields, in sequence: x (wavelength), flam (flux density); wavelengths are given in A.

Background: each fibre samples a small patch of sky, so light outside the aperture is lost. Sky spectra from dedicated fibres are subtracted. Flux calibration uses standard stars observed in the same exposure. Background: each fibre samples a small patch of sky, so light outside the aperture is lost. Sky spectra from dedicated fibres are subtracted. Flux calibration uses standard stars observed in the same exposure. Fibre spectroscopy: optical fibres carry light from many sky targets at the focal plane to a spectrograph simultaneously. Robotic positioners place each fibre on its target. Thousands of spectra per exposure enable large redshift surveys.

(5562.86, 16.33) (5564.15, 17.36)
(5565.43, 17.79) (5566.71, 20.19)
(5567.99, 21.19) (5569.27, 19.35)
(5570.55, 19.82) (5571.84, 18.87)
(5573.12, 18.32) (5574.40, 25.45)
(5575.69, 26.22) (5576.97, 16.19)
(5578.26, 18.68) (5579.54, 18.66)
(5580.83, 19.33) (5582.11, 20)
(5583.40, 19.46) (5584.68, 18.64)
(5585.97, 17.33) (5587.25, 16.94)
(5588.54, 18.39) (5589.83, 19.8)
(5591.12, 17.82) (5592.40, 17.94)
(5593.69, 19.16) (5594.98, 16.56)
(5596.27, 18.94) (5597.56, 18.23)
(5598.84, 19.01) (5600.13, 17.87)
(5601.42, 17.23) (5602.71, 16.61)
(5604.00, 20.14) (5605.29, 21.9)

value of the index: 19.82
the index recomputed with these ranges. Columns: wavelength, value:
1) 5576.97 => 16.19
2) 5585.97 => 17.33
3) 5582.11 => 20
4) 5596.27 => 18.94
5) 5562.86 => 16.33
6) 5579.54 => 18.66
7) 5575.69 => 26.22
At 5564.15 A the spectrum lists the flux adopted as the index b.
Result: 17.36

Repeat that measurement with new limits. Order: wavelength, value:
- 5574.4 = 25.45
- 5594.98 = 16.56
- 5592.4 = 17.94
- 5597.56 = 18.23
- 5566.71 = 20.19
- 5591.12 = 17.82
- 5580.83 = 19.33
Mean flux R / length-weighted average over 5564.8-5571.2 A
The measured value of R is 19.7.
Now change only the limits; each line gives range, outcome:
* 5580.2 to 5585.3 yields 19.4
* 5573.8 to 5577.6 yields 22.6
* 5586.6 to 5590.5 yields 18.4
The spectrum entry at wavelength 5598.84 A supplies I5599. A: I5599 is 19.01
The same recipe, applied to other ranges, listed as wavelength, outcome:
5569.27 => 19.35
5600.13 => 17.87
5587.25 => 16.94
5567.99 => 21.19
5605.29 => 21.9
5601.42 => 17.23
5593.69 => 19.16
